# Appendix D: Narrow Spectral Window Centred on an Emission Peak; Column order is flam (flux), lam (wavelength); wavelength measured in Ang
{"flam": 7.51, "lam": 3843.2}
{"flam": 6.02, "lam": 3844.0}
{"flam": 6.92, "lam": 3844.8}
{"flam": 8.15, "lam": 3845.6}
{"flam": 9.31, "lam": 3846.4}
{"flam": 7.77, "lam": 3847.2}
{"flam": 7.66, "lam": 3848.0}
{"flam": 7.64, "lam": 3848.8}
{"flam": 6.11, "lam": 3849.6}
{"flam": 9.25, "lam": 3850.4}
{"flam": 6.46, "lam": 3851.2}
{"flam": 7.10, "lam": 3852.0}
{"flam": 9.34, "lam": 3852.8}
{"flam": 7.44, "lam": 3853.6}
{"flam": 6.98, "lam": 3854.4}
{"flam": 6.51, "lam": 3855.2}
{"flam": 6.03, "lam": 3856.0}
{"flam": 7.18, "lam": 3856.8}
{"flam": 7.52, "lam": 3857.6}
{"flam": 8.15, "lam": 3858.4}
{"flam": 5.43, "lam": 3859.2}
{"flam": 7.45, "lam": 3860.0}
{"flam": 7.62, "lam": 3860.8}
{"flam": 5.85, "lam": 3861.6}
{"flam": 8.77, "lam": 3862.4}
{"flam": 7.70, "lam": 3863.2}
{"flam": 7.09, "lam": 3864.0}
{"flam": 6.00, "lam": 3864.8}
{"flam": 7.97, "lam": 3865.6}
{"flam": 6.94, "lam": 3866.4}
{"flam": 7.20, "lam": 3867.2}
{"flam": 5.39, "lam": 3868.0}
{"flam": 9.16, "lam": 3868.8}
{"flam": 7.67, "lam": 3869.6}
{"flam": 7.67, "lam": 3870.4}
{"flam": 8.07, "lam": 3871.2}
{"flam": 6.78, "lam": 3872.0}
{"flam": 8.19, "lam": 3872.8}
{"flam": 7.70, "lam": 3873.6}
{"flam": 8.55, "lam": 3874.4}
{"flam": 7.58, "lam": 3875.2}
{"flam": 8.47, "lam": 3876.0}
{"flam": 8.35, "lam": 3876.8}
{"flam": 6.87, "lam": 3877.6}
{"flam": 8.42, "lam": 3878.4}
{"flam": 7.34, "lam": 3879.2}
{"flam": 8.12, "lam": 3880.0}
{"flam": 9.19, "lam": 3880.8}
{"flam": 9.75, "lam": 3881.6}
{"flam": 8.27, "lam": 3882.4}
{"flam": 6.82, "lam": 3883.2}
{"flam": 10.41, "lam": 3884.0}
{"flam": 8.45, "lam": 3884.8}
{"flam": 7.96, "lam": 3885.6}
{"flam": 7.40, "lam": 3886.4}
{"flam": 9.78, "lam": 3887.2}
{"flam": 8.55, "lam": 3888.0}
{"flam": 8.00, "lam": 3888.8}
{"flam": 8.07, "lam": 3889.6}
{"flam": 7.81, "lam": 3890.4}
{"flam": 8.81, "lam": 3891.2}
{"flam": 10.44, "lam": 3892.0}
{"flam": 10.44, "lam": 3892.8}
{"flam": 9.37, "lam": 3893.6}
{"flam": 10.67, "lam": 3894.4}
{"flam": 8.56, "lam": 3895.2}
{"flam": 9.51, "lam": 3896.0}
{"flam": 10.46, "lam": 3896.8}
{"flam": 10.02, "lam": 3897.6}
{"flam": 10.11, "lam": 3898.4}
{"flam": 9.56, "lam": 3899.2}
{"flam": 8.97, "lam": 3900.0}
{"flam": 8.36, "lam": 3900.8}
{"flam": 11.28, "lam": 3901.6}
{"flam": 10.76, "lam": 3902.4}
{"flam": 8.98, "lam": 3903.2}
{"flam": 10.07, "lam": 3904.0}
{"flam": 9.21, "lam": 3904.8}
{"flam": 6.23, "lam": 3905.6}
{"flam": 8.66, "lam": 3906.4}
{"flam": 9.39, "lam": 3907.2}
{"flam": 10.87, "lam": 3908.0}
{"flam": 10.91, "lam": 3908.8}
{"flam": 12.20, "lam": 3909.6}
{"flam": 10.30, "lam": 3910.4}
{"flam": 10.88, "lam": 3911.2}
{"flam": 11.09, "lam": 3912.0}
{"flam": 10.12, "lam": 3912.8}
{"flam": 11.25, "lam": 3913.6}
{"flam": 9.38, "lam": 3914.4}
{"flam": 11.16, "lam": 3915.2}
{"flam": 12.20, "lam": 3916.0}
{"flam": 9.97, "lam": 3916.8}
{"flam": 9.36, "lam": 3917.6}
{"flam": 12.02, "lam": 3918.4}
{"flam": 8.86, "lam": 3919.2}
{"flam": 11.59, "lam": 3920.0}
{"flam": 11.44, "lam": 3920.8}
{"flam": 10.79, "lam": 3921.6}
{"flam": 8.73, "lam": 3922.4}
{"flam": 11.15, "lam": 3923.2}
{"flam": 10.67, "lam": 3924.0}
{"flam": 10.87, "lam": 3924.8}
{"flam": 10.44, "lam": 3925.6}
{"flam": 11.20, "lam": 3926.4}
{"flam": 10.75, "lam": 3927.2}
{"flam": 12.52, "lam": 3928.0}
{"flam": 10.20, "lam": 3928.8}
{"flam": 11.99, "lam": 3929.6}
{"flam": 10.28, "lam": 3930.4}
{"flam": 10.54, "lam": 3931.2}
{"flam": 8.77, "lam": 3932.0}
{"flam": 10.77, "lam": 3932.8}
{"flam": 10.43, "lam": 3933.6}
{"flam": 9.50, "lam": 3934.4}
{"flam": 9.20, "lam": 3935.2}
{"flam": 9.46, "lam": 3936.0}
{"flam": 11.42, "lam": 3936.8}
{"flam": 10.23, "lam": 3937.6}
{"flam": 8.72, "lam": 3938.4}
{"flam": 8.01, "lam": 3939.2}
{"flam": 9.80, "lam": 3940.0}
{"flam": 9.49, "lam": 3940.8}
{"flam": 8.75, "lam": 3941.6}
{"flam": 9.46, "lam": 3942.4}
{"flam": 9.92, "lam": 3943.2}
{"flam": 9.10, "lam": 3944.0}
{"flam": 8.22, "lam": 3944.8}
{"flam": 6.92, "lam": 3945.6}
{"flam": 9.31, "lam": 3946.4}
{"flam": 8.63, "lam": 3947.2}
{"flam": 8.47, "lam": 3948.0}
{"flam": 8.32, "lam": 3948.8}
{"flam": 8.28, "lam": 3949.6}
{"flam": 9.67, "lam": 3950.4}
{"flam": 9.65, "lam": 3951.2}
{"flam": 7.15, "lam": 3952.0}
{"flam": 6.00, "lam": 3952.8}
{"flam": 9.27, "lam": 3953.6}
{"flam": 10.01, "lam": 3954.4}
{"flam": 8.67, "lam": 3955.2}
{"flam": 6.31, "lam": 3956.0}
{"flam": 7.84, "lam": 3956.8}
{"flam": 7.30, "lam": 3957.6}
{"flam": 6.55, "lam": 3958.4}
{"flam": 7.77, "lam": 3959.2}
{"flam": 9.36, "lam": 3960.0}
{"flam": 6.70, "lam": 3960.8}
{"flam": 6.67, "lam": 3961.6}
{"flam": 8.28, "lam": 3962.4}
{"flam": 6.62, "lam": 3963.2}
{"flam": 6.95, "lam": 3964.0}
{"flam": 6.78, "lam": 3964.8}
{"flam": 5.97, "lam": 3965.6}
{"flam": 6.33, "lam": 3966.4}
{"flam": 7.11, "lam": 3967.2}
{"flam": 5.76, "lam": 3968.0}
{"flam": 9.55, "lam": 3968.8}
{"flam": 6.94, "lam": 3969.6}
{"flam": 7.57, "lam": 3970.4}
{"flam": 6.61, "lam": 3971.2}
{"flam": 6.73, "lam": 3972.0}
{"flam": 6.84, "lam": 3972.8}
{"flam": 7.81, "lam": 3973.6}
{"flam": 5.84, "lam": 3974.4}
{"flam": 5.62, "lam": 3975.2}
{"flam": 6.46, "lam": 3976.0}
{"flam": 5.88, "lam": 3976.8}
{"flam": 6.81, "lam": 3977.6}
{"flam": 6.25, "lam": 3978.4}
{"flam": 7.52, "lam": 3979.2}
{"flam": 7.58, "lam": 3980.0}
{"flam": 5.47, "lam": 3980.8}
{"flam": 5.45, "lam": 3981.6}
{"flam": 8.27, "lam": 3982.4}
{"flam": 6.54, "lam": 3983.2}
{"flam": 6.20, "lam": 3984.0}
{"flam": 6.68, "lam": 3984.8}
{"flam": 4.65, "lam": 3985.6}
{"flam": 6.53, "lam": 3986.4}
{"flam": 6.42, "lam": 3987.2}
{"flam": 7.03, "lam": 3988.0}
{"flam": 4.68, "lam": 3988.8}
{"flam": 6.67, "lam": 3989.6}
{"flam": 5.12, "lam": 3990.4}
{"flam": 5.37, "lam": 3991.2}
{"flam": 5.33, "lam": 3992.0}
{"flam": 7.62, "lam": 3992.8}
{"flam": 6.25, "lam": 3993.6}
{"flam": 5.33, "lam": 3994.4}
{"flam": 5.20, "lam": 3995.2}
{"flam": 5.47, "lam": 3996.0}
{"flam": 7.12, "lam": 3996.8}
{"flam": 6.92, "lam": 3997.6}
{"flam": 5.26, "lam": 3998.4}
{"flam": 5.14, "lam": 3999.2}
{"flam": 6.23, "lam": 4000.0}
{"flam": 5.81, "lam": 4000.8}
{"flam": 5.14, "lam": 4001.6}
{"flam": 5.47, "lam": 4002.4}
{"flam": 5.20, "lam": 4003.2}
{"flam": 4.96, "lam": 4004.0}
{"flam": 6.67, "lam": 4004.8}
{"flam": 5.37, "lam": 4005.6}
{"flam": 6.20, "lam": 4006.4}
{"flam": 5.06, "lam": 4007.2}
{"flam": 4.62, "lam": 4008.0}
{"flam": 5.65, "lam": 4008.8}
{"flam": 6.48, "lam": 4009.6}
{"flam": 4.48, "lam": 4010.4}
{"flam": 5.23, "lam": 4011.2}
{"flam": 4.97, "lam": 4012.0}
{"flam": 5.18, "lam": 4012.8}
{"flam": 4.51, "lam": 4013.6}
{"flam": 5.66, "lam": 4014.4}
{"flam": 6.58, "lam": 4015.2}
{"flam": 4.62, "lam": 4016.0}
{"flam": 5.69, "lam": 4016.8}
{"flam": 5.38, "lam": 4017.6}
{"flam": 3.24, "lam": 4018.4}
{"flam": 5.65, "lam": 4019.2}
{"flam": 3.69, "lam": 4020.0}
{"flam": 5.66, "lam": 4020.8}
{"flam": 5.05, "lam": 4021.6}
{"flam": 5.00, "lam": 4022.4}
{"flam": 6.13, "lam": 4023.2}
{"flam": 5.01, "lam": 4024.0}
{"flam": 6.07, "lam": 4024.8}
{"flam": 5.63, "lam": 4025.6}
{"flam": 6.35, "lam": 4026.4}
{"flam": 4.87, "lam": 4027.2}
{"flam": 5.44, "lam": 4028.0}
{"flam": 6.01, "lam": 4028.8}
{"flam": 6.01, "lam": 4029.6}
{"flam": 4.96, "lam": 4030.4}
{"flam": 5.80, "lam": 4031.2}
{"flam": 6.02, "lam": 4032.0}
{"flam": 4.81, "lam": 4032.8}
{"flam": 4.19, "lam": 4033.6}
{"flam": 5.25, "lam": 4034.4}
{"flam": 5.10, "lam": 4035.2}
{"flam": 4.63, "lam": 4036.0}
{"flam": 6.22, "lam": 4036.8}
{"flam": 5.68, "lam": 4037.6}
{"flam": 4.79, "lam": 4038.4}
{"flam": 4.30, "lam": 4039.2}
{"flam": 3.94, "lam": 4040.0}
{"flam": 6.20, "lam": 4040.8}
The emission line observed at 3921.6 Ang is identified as C III] 1909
